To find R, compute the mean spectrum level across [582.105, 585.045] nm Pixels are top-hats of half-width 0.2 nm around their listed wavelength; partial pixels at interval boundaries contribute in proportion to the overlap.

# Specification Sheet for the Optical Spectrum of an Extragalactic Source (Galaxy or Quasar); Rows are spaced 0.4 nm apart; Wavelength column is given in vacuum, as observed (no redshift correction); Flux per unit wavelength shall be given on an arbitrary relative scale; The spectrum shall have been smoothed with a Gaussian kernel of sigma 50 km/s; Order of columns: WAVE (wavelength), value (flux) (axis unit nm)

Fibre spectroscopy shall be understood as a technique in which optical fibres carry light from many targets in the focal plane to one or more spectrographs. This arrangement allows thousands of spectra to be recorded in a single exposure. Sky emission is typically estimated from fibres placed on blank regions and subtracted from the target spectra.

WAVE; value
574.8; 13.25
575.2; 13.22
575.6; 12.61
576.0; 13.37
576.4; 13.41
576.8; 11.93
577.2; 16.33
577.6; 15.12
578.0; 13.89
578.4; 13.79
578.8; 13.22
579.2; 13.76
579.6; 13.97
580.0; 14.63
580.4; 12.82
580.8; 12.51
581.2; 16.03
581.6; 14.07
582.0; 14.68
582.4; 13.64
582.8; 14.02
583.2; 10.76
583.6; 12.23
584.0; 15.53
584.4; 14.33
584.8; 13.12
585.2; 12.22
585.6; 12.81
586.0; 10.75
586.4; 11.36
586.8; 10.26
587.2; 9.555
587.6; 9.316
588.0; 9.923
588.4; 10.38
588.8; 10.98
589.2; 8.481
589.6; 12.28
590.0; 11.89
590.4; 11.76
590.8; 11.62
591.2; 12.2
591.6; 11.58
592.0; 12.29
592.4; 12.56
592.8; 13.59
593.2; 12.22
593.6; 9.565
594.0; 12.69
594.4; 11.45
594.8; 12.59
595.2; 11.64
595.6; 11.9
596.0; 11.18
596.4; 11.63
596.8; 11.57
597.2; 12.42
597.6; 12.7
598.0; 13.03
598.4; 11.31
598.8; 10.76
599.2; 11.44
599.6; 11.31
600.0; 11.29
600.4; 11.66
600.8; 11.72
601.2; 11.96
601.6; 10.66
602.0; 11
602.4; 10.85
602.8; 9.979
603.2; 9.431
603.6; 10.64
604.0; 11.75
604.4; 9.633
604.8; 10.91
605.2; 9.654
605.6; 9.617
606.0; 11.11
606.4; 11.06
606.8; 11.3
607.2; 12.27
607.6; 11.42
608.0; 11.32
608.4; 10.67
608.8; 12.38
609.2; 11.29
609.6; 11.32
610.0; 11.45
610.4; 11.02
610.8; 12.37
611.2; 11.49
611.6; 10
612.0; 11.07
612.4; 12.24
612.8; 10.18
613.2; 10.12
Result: 13.4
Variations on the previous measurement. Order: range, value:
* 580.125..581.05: 13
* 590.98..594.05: 12.1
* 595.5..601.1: 11.7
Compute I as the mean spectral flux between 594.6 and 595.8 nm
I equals 12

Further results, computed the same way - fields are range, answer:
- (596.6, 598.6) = 12.2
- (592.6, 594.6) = 11.9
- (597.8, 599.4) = 11.6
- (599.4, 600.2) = 11.3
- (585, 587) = 11.5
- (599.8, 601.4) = 11.7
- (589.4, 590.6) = 12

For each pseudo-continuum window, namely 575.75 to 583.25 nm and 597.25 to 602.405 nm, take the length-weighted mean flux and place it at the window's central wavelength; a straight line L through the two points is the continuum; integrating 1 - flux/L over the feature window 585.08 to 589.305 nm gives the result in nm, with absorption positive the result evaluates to 0.79 nm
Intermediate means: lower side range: 13.8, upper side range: 11.6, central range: 10.6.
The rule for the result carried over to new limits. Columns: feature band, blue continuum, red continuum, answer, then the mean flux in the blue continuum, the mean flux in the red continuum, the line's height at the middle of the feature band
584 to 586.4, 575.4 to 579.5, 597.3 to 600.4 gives 0.044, 13.7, 11.7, 13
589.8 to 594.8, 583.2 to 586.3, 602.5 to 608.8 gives 0.037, 12.8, 10.8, 12.1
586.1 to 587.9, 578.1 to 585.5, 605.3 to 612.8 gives 0.413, 13.6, 11.2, 13.2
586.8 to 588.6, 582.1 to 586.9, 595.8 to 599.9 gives 0.376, 12.7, 11.7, 12.4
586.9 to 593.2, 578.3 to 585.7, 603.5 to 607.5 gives 0.686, 13.6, 10.8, 12.6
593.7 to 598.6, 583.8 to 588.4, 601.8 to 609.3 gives -0.308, 11.7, 10.9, 11.3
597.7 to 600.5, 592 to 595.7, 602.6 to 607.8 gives -0.042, 12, 10.7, 11.4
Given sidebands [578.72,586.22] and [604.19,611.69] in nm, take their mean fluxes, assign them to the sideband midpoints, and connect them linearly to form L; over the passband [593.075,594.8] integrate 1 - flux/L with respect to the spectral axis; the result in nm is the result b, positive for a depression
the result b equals 0.11 nm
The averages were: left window 13.4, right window 11.1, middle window 11.6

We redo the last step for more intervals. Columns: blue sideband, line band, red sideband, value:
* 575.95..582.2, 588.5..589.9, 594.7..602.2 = 0.23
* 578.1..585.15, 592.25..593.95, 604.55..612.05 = 0.08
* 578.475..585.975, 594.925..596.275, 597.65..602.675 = 0.04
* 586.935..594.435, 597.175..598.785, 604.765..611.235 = -0.13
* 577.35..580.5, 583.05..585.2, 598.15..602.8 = 0.02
